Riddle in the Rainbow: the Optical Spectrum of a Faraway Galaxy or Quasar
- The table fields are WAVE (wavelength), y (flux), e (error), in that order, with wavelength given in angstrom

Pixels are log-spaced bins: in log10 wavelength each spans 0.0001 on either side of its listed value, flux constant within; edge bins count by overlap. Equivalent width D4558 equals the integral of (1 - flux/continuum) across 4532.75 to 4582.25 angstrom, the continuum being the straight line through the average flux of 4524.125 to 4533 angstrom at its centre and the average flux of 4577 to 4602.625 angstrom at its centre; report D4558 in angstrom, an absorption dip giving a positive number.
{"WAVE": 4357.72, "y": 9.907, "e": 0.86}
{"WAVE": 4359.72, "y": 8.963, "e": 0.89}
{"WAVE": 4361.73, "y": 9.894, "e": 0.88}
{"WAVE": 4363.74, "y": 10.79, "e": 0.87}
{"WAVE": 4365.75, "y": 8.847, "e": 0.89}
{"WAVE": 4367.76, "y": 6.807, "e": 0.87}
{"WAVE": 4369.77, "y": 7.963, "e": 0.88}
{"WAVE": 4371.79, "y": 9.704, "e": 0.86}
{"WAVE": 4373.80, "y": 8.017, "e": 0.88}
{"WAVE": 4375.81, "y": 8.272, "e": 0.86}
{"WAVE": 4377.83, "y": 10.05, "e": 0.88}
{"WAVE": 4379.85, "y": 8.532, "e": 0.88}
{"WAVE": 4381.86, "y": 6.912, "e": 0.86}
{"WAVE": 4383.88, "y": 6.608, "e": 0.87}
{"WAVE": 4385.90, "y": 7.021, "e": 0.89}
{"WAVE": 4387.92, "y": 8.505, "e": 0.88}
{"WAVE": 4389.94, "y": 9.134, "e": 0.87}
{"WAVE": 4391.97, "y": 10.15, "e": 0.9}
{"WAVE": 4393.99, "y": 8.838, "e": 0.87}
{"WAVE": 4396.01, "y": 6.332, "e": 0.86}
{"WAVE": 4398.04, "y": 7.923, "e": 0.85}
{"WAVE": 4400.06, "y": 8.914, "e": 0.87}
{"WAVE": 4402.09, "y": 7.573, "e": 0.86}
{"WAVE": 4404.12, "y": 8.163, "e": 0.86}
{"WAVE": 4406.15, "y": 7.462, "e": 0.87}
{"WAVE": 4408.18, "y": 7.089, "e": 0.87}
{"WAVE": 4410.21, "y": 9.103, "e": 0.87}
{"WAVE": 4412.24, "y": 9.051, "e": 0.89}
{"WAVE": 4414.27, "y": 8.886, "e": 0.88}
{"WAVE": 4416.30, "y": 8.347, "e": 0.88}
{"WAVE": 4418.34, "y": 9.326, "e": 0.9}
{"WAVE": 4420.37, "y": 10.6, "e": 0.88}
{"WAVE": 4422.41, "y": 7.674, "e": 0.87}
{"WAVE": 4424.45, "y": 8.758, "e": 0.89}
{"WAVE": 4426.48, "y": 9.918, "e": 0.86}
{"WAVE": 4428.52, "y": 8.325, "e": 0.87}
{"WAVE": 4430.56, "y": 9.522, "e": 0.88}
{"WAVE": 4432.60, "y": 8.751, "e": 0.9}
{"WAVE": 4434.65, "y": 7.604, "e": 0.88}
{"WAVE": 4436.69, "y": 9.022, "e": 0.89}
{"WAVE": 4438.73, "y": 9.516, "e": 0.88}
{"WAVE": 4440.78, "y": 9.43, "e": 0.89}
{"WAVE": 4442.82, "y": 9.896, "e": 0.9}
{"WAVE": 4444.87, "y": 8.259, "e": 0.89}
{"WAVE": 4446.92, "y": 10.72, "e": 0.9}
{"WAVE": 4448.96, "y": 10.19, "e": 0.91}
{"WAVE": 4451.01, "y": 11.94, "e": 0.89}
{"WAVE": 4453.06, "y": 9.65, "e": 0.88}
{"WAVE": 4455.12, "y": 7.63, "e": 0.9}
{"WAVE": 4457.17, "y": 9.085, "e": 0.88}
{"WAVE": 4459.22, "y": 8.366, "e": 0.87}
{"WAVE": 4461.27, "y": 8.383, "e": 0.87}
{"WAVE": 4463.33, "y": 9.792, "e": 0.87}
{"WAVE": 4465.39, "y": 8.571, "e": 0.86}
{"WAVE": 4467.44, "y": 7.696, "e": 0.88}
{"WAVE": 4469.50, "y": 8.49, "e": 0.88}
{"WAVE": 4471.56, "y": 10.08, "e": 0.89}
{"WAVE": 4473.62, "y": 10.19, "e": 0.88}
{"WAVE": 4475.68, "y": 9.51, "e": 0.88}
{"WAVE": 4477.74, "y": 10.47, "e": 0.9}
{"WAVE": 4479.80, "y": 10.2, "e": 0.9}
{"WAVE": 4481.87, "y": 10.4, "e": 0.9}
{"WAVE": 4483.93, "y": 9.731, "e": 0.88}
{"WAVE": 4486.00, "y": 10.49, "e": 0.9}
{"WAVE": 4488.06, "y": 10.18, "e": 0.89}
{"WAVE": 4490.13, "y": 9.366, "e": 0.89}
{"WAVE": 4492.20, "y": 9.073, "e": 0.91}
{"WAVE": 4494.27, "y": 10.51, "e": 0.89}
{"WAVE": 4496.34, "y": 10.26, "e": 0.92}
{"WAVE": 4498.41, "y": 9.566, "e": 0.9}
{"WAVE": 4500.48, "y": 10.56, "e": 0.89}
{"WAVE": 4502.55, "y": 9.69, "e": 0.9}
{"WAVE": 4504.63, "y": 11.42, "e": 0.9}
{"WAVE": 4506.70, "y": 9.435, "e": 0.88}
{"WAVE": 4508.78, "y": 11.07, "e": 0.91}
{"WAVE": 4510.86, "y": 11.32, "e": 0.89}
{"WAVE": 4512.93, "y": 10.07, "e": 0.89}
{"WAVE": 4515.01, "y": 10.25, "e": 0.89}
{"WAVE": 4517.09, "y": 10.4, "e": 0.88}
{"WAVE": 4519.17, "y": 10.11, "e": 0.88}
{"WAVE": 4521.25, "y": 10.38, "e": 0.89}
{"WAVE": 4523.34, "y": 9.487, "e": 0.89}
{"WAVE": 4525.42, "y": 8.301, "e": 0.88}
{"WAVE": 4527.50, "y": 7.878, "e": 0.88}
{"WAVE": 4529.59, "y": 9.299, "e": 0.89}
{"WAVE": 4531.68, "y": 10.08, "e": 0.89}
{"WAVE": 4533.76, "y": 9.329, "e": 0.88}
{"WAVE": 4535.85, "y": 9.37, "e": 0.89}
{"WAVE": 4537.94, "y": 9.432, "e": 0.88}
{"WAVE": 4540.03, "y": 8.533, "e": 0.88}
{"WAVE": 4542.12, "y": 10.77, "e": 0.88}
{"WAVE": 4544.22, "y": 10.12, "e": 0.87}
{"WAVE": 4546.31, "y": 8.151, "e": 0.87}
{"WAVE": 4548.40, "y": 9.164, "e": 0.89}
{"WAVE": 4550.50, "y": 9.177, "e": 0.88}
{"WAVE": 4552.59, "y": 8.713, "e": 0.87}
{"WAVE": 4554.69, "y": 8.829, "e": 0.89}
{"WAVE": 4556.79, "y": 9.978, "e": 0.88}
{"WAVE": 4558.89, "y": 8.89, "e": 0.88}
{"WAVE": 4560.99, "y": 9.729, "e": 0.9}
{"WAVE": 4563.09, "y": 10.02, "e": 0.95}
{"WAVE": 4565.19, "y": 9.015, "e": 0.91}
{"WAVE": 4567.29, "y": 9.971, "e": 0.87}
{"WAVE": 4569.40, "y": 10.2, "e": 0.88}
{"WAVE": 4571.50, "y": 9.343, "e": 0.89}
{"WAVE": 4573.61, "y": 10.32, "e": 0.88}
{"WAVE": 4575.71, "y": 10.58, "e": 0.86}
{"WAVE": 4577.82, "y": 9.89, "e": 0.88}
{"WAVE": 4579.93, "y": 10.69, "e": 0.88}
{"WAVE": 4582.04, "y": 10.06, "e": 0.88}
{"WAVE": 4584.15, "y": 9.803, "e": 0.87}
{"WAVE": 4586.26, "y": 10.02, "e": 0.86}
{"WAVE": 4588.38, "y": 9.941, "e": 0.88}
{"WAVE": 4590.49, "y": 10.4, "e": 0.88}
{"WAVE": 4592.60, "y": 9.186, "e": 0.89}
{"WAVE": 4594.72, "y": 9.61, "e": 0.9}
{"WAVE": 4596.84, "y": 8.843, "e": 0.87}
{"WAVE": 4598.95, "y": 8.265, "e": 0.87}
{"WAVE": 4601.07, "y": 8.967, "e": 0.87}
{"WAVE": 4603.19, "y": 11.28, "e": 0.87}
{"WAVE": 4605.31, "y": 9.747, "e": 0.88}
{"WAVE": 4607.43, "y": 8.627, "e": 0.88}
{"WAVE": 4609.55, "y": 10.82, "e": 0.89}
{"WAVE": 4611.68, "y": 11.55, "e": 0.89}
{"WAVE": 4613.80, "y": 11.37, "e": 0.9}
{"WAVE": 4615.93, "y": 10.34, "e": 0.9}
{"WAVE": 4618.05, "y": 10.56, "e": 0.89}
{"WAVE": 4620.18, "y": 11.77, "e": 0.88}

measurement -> -1.6 angstrom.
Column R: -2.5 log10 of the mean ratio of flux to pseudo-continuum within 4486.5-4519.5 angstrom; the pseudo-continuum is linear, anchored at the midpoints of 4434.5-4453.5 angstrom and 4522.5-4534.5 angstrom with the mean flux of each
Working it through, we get -0.11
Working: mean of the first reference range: 9.72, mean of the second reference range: 9.05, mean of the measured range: 10.2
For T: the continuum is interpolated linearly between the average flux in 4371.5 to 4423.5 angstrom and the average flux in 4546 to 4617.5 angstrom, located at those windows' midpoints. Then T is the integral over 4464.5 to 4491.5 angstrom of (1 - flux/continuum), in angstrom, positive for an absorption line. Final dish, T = -2.0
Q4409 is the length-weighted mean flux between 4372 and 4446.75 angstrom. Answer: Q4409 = 8.58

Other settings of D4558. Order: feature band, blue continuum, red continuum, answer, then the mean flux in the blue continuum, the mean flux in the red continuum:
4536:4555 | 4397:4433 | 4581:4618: 0.66 angstrom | 8.63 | 9.95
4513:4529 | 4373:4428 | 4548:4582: -0.39 angstrom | 8.42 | 9.68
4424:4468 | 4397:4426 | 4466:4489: -0.03 angstrom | 8.52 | 9.75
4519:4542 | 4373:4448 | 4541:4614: 0.27 angstrom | 8.61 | 9.75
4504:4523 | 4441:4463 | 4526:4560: -2.36 angstrom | 9.43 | 9.22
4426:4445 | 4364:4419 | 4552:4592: -0.79 angstrom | 8.31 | 9.82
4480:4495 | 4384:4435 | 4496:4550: -0.95 angstrom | 8.5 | 9.77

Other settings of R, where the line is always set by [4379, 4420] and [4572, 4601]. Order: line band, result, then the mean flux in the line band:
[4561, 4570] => -0.02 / 9.77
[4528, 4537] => -0.01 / 9.42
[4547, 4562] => 0.04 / 9.18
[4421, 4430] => -0.04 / 8.8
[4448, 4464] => -0.08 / 9.36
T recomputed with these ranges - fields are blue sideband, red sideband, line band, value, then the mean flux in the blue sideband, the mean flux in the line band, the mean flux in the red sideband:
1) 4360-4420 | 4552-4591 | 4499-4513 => -1.78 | 8.45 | 10.5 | 9.81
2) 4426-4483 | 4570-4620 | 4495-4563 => 0.14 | 9.34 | 9.69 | 10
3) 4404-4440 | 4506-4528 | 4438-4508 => -2.16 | 8.75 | 9.68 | 9.94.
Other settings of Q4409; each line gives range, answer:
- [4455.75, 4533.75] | 9.72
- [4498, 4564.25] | 9.67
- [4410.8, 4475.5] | 9.16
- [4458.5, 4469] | 8.56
